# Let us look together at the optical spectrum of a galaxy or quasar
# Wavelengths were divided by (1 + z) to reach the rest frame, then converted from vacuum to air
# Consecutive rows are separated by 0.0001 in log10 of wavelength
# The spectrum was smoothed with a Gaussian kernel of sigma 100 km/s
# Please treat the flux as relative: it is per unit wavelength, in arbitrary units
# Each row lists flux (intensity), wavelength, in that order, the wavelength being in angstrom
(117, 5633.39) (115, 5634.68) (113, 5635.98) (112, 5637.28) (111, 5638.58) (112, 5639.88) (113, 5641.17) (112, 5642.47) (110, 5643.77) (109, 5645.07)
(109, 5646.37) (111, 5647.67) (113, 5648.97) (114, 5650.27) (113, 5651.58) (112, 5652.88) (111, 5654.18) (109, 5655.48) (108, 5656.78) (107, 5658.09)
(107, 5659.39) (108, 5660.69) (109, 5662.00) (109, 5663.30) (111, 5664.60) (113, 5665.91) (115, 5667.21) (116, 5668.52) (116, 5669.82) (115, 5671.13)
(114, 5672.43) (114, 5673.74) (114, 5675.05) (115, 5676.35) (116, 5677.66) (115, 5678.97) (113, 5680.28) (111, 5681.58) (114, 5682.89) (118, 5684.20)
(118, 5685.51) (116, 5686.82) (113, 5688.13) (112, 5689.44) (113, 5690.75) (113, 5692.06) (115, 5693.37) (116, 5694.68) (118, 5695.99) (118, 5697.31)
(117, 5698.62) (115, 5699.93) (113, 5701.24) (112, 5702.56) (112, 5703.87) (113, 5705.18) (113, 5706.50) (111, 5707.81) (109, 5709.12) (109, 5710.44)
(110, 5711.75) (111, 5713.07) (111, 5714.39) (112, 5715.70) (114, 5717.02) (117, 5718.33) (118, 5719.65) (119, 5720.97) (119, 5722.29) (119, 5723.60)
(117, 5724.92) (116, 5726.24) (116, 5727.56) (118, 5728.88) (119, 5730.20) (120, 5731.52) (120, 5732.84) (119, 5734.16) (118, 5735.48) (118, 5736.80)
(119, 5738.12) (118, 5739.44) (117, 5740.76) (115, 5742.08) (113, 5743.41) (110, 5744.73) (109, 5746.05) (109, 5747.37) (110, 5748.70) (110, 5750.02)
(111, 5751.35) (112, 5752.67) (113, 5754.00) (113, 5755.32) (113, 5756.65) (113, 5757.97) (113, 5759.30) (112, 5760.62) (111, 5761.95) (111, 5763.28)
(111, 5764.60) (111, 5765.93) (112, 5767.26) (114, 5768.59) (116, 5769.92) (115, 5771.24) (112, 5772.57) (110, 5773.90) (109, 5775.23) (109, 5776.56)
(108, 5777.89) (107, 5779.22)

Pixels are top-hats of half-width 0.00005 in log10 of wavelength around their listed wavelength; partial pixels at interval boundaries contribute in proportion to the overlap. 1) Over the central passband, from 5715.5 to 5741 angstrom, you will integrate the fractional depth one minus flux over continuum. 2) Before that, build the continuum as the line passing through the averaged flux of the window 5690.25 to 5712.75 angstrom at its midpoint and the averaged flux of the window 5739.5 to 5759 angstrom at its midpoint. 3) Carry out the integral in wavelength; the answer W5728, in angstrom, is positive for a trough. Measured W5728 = -1.1 angstrom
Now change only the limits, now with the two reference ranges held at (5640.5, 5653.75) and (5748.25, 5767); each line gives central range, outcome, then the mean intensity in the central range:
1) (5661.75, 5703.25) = -0.99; 114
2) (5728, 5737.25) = -0.59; 119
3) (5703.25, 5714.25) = 0.07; 111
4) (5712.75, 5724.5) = -0.42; 116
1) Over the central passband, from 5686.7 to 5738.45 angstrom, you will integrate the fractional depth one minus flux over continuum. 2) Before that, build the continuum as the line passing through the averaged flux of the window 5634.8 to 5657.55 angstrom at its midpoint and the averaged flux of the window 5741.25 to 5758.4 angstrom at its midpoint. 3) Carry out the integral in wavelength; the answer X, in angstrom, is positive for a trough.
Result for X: -1.69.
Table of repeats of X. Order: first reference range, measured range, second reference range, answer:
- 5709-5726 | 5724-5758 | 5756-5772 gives -0.4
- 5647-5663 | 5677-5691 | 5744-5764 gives -0.5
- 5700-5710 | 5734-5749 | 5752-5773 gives -0.3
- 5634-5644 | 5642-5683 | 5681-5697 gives 0.6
